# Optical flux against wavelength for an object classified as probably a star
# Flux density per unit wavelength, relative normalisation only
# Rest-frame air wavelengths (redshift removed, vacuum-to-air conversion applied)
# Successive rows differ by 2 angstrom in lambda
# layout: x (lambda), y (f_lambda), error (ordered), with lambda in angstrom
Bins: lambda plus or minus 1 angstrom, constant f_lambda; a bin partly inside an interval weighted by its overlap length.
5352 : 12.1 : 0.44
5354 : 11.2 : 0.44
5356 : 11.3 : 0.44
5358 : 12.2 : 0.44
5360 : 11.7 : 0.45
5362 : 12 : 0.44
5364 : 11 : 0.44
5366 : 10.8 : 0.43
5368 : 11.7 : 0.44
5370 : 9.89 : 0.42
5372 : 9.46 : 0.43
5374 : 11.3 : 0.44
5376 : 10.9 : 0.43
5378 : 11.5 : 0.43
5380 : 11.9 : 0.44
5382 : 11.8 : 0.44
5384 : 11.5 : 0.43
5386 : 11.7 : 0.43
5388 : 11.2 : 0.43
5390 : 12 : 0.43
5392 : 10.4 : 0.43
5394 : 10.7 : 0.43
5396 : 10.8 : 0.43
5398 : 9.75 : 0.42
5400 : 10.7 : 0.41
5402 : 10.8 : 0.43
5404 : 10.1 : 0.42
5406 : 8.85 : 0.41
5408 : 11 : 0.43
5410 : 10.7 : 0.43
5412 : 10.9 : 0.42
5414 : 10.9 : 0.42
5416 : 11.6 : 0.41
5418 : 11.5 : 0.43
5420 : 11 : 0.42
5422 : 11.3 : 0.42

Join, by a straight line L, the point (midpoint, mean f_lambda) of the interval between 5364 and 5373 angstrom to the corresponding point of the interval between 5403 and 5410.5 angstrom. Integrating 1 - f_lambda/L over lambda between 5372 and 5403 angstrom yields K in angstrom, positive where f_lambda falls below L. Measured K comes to -2.2 angstrom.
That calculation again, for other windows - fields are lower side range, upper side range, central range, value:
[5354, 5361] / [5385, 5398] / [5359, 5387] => 0.3 angstrom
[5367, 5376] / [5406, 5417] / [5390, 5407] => 0.6 angstrom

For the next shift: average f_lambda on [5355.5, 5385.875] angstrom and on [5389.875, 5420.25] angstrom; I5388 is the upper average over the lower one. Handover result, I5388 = 0.95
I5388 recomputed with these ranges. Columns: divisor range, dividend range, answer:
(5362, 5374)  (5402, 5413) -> 0.96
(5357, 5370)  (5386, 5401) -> 0.95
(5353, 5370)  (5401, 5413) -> 0.91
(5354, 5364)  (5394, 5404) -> 0.90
